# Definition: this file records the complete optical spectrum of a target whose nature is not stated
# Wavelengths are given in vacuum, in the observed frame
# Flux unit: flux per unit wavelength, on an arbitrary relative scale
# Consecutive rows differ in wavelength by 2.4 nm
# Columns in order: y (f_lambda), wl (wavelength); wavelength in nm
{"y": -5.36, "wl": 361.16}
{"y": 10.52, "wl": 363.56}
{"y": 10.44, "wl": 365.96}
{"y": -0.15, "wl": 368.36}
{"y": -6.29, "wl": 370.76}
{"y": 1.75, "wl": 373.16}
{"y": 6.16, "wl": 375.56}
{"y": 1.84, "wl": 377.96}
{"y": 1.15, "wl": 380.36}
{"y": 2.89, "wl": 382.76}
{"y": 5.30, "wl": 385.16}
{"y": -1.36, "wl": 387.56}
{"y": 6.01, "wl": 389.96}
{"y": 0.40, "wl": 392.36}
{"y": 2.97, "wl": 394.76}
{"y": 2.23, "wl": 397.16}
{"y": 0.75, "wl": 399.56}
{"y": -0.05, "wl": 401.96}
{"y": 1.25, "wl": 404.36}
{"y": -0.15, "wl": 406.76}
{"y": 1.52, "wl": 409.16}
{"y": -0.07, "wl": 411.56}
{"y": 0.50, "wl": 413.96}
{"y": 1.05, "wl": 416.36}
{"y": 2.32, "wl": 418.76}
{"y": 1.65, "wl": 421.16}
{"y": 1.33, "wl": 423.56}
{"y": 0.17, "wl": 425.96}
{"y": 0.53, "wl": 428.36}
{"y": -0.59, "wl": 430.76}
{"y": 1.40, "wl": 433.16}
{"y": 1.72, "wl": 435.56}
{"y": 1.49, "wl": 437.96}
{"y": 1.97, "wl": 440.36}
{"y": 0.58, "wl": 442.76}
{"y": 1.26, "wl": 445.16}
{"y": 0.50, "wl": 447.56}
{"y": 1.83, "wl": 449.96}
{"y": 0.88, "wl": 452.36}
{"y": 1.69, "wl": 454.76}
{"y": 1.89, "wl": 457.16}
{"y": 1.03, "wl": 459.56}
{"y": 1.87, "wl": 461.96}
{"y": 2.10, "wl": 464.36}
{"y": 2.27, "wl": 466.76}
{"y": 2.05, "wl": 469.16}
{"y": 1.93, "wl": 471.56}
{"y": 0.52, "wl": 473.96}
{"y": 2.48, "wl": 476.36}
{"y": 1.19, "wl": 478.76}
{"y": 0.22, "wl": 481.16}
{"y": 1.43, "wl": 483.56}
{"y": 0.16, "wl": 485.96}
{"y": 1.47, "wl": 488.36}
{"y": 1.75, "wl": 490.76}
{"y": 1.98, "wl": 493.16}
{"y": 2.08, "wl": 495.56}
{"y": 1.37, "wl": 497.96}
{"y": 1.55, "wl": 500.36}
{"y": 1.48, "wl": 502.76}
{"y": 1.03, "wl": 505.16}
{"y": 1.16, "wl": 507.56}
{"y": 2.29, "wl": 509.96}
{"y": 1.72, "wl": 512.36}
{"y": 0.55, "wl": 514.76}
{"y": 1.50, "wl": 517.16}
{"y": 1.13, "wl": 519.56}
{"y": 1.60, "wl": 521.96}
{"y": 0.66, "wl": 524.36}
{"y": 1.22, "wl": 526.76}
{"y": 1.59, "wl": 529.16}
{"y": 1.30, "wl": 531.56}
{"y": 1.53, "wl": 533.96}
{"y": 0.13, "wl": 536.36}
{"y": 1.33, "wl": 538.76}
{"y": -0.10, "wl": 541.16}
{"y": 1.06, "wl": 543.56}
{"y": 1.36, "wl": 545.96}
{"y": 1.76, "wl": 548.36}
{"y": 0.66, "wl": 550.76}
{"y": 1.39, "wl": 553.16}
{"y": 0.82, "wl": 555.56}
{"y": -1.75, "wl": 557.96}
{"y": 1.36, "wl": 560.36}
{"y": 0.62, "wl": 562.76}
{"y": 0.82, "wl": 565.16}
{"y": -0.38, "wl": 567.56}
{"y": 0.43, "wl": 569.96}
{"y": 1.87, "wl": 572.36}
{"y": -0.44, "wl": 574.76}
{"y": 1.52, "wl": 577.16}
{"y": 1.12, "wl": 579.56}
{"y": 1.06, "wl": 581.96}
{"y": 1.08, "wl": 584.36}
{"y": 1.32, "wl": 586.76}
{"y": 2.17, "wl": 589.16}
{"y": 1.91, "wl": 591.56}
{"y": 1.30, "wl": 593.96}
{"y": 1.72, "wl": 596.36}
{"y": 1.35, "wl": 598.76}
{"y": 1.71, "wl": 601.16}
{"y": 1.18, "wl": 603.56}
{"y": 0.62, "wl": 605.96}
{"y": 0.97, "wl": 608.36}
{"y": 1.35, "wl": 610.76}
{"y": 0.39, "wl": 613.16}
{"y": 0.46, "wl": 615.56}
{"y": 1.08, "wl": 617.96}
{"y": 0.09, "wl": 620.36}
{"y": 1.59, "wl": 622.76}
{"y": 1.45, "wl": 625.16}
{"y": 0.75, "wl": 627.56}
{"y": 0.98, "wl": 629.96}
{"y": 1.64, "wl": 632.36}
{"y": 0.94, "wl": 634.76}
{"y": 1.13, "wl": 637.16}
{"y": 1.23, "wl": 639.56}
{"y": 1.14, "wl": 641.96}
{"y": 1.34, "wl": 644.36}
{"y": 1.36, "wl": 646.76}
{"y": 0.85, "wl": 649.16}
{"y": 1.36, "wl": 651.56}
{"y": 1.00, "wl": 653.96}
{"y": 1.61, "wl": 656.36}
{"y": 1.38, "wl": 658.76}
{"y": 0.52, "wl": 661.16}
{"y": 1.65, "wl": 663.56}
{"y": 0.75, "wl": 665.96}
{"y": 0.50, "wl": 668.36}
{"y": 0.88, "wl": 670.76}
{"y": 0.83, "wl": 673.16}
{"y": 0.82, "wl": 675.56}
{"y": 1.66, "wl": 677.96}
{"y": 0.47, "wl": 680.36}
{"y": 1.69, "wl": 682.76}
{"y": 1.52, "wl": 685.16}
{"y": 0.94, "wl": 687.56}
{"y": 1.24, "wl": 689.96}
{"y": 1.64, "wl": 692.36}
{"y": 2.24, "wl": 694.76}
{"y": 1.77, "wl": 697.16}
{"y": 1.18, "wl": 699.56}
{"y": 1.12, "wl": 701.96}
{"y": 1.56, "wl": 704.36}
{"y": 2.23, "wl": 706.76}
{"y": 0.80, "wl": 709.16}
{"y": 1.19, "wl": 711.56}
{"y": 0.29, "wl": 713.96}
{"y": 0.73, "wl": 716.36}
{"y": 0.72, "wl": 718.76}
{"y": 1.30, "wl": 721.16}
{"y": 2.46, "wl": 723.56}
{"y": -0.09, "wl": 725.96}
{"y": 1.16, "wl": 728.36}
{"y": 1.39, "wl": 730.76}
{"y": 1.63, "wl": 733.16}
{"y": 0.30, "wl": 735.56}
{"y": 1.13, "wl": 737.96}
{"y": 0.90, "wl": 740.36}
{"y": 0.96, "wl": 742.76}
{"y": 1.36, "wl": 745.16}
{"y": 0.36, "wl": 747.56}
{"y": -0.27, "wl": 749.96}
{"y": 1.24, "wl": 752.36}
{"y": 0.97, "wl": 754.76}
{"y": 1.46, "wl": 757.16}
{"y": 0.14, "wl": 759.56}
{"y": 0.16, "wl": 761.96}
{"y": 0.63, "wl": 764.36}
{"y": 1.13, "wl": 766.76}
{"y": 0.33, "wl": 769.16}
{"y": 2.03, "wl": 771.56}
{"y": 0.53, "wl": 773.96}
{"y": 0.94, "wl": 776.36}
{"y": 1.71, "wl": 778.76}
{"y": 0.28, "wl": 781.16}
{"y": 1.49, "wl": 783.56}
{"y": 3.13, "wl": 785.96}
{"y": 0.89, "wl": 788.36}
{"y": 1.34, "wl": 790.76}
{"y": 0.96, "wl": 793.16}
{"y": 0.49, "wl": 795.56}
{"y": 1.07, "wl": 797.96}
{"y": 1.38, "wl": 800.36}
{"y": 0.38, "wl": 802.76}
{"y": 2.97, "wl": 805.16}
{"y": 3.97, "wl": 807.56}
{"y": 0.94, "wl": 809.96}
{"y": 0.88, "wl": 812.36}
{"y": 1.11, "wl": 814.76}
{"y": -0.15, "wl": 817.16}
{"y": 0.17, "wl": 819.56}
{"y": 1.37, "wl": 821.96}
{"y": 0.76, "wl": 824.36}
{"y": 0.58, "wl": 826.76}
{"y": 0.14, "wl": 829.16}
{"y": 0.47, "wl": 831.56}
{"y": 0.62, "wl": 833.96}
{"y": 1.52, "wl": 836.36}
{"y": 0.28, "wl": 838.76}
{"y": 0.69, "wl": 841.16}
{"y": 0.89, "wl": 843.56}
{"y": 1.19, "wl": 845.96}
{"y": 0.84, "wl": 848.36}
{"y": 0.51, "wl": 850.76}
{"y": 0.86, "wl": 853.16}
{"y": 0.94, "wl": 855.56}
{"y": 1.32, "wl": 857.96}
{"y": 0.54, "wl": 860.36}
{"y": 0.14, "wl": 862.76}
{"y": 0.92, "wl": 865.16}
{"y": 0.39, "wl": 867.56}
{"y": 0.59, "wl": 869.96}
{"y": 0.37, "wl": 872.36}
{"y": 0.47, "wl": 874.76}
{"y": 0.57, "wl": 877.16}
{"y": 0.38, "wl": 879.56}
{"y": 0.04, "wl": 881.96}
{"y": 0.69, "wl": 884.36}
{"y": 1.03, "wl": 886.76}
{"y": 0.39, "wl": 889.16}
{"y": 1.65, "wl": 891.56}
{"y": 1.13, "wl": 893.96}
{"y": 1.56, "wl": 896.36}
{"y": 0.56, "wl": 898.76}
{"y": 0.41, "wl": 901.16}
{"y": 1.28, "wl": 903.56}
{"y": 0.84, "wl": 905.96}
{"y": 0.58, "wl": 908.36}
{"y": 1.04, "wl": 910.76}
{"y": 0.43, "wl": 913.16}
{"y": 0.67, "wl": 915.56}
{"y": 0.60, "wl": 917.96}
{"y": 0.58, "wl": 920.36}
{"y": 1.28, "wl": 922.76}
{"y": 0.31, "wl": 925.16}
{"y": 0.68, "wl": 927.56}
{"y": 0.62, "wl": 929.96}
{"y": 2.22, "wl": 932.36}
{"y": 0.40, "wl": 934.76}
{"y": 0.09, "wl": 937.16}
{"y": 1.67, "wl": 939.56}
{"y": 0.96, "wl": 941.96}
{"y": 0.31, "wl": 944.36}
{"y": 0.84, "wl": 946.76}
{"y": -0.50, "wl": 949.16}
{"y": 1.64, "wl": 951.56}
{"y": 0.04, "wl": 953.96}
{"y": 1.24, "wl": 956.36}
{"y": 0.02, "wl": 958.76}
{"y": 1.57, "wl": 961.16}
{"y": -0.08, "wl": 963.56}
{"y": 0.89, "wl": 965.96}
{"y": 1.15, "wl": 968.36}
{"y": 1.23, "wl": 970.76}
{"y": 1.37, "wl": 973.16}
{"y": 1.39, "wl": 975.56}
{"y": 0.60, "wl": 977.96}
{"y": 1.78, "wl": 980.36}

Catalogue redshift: 1.163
